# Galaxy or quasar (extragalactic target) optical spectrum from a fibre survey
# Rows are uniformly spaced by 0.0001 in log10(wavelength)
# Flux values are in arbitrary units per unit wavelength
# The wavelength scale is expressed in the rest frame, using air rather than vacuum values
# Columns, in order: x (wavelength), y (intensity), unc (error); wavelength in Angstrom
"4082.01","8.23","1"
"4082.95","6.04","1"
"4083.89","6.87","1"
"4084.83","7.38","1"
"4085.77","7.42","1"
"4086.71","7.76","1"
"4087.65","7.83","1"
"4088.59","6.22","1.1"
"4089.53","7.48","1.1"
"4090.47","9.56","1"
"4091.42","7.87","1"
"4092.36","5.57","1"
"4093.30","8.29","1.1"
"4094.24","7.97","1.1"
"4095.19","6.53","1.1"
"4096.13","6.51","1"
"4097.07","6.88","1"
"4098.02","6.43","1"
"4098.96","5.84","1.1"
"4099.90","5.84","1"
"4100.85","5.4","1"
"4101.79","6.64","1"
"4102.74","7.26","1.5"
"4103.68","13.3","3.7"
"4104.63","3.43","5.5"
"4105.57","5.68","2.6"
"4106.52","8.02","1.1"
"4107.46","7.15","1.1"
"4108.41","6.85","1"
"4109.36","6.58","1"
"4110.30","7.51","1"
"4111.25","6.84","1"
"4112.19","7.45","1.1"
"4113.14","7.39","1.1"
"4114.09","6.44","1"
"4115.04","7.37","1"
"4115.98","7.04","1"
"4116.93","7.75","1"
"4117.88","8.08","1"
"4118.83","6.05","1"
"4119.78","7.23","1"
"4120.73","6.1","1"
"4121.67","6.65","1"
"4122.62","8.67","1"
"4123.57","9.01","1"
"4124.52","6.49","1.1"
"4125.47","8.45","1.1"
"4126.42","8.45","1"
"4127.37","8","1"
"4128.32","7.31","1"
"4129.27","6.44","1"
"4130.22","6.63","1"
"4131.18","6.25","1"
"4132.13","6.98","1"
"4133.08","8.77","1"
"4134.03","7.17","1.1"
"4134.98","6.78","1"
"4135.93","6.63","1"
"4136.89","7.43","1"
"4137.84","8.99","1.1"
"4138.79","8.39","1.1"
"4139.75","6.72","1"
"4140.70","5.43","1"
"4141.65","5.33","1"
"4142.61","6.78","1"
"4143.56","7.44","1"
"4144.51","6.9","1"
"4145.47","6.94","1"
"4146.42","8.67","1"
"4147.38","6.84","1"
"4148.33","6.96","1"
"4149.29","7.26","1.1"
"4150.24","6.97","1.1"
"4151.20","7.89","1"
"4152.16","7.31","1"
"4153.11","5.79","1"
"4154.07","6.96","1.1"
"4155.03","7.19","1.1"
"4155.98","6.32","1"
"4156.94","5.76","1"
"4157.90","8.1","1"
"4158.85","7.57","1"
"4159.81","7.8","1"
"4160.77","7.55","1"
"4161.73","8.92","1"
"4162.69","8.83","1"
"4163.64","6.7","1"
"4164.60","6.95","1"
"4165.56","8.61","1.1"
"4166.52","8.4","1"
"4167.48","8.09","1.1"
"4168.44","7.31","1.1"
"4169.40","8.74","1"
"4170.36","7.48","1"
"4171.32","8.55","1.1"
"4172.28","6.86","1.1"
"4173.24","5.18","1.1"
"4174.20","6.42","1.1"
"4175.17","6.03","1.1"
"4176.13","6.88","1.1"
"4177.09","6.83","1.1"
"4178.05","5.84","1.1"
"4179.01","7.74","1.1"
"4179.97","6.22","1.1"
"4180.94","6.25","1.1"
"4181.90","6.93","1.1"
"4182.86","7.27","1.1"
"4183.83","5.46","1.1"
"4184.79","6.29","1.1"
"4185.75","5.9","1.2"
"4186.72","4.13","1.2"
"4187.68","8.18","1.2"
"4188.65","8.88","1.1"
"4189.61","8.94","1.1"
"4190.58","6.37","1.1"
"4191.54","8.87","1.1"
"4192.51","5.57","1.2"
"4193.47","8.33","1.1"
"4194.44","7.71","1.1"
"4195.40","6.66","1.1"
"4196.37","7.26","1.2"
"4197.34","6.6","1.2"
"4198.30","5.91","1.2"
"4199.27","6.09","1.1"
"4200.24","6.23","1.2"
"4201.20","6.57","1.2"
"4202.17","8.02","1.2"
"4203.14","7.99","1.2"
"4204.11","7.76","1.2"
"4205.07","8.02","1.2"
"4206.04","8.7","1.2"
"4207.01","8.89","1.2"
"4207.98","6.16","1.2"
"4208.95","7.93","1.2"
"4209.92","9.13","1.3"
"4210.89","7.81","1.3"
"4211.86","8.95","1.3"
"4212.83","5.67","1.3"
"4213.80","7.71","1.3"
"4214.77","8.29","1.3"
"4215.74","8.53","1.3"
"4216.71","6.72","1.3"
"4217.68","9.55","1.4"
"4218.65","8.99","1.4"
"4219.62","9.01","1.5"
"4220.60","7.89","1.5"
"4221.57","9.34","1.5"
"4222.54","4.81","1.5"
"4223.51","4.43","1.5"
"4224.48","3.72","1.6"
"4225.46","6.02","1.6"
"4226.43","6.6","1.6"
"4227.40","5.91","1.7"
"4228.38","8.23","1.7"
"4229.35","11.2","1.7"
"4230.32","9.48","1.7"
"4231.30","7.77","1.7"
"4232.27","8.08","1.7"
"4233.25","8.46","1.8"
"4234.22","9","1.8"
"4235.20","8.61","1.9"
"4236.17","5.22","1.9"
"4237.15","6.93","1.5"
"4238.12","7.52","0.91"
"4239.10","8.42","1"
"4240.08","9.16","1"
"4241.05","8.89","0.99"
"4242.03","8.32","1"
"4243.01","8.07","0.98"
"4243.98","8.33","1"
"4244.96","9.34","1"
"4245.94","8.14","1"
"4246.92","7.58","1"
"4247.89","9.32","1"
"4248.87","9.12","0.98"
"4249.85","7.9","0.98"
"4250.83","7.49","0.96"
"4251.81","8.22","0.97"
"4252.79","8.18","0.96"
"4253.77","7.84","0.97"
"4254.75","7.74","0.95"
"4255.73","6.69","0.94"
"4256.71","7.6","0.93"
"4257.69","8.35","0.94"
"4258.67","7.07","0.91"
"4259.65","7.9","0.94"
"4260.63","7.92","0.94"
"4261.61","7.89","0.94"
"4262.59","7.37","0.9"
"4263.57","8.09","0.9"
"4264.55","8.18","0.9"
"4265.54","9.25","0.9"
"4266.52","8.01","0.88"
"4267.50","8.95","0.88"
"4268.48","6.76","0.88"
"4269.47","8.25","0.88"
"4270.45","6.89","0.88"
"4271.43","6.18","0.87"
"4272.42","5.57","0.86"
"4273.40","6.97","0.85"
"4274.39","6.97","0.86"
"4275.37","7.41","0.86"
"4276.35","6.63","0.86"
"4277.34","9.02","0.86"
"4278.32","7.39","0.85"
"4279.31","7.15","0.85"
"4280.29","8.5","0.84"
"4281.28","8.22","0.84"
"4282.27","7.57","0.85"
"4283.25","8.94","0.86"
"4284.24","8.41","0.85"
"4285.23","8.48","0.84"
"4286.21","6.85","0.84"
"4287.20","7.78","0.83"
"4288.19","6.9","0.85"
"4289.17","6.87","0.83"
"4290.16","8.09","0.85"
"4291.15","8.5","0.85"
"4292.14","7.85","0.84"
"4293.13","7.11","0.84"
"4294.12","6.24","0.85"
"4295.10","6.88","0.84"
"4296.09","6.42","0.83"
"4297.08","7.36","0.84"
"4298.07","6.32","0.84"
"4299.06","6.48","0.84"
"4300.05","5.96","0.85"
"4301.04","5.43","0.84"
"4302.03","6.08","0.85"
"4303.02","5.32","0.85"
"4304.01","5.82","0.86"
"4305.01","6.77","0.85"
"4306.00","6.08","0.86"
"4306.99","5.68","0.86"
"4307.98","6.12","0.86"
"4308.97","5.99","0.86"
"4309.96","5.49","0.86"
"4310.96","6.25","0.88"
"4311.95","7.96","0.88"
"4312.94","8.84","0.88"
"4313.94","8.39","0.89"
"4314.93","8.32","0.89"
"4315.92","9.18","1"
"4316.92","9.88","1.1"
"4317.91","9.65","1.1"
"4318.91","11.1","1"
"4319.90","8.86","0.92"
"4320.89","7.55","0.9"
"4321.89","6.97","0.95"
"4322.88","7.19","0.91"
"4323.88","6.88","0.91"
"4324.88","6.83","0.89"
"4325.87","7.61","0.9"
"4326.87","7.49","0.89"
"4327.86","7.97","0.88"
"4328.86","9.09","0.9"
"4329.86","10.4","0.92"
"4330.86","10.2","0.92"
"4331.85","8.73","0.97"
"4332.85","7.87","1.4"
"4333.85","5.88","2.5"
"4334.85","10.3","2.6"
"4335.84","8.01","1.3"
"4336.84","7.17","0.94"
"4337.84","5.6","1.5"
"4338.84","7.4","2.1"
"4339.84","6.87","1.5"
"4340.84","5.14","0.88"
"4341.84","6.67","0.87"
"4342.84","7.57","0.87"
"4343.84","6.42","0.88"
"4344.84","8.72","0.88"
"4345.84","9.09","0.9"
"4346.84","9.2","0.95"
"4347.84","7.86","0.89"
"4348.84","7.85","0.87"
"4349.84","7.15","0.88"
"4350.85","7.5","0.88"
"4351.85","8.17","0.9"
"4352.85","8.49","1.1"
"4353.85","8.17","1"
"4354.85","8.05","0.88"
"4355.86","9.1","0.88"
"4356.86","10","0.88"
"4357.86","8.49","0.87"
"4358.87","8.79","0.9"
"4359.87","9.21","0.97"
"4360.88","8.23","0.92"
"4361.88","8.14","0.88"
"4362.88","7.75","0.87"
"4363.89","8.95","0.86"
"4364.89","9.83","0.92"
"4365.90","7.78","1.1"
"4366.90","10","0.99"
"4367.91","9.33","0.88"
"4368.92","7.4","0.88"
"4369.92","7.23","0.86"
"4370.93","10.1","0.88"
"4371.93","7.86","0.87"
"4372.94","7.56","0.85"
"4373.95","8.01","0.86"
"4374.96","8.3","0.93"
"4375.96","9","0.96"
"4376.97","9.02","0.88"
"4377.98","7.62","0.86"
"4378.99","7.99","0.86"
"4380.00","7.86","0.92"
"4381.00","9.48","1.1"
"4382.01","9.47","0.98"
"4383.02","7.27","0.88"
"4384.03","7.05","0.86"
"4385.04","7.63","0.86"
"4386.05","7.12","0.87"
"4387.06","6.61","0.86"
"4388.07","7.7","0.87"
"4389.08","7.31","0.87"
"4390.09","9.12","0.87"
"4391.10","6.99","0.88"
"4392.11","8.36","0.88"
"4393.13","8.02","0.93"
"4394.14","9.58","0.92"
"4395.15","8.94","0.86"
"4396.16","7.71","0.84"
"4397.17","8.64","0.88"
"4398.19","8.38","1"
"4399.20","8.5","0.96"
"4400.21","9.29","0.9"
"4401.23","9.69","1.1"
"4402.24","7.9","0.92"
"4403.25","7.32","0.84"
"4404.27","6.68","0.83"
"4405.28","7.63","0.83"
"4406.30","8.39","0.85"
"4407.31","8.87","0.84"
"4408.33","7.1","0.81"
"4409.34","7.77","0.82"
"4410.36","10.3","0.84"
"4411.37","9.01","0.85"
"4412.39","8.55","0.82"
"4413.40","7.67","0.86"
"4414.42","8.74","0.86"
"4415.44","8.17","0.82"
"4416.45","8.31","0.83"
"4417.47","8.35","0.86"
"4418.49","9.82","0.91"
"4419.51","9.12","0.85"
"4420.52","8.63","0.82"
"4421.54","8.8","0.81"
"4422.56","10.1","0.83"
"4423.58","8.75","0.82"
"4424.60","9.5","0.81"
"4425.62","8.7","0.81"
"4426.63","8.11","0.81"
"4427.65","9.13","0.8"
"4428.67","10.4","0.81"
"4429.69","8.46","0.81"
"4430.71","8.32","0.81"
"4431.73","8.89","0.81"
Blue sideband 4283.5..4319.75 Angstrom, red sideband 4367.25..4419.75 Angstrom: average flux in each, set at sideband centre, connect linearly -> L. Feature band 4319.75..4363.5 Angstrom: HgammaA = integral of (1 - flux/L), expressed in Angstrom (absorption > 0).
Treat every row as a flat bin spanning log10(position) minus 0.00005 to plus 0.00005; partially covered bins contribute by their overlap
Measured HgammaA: -1.5 Angstrom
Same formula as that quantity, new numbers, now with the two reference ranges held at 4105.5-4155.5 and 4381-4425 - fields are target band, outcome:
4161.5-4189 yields 1.1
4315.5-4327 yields -0.4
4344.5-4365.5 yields -0.9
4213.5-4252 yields -1.4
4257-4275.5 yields 0.4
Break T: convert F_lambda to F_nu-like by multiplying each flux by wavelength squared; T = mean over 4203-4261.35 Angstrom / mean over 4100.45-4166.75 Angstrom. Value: 1.1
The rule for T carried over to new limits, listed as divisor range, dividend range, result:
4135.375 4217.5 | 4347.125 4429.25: 1.28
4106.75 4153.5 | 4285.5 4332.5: 1.13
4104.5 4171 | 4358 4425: 1.30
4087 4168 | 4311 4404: 1.26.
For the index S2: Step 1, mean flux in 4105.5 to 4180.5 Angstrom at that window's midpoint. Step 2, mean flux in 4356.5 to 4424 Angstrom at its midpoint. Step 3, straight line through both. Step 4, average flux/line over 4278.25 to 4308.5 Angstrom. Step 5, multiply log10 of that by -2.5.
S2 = 0.13 mag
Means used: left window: 7.22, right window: 8.4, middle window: 7.01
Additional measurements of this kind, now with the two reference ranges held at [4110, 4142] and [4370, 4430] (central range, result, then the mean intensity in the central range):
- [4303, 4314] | 0.222 mag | 6.54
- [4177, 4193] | 0.105 mag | 6.81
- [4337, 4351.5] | 0.113 mag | 7.36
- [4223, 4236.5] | 0.047 mag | 7.36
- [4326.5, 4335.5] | -0.072 mag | 8.67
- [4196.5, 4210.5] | 0.022 mag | 7.43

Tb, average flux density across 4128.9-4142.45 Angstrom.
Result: 6.99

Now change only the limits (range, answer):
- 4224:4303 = 7.62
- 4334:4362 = 7.95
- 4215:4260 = 7.87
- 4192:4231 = 7.46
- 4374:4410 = 8.13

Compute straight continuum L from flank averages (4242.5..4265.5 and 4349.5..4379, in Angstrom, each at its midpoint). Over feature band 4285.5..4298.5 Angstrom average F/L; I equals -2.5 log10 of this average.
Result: 0.139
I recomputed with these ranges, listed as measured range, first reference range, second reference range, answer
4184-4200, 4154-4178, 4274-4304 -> 0.06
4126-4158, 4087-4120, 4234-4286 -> 0.03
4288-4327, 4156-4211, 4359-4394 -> 0.10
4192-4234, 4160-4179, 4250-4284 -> 0.00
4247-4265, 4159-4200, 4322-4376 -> -0.05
